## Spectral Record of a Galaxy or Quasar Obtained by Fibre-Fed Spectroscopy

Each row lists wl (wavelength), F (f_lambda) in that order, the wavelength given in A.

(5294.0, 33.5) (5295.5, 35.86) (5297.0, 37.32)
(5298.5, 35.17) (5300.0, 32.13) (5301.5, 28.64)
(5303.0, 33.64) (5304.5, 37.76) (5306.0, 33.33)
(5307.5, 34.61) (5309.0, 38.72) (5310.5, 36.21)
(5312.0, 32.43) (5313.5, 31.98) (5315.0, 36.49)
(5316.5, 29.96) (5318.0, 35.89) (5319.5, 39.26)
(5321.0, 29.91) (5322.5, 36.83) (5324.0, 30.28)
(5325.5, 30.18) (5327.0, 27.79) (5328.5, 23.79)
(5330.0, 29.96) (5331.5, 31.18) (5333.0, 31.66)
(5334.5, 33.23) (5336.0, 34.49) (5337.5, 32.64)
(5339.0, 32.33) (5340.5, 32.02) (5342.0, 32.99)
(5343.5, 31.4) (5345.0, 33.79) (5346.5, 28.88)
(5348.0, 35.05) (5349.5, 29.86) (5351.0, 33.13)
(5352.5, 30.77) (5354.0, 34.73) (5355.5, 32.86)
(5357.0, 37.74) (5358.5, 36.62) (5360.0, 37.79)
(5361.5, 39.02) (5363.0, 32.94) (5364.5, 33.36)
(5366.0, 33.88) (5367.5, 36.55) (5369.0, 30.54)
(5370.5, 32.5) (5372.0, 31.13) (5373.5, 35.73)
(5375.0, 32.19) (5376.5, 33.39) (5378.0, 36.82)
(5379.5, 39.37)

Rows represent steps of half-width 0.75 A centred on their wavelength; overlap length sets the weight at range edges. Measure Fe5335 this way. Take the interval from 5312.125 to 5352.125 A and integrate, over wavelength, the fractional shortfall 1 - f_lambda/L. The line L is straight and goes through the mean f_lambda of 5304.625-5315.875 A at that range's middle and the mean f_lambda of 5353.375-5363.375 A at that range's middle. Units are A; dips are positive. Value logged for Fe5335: 3.8 A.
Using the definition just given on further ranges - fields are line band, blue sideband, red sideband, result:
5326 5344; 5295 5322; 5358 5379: 1.75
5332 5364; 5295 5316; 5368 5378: 0.05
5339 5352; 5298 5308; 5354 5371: 0.90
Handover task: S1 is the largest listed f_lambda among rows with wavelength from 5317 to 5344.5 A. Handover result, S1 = 39.26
